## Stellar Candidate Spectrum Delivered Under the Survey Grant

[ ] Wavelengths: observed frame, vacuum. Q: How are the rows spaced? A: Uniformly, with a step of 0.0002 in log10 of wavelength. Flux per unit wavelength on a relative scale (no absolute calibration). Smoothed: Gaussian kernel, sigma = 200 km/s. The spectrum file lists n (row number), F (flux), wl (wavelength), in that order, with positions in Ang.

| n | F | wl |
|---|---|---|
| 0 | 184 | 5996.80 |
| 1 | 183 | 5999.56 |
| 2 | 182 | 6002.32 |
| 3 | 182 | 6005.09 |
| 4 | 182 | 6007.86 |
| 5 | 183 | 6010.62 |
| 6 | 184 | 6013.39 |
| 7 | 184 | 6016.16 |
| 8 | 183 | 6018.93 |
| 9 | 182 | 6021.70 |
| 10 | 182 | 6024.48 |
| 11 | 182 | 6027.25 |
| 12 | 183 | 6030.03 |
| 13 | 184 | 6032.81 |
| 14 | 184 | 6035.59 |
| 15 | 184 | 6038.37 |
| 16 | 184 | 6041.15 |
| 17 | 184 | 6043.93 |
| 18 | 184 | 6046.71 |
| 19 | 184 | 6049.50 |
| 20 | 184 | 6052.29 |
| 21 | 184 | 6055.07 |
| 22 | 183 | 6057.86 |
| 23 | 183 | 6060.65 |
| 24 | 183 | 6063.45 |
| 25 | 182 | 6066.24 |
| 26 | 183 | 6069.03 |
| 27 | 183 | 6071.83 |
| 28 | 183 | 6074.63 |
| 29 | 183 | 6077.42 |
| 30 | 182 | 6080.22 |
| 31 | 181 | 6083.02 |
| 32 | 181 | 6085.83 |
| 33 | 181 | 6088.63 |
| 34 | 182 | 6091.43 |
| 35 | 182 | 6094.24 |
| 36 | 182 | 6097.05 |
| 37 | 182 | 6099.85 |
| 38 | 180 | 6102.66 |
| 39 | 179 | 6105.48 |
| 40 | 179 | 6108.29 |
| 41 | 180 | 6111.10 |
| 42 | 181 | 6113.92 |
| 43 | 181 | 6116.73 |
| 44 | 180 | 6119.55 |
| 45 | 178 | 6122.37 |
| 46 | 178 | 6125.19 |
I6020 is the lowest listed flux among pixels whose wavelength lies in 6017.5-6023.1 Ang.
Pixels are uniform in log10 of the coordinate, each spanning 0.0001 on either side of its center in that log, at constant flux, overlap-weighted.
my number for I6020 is 182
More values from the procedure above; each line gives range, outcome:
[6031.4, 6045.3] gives 184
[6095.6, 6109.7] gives 179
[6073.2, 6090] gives 181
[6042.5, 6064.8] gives 183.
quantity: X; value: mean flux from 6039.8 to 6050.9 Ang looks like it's 184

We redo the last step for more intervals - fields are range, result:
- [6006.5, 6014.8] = 183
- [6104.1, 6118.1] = 180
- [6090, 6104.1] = 182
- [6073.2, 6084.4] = 182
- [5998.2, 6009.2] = 182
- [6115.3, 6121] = 181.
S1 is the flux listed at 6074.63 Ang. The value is 183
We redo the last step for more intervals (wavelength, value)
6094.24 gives 182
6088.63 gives 181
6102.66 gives 180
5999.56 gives 183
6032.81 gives 184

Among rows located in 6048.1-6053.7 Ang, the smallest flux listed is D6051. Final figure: 184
